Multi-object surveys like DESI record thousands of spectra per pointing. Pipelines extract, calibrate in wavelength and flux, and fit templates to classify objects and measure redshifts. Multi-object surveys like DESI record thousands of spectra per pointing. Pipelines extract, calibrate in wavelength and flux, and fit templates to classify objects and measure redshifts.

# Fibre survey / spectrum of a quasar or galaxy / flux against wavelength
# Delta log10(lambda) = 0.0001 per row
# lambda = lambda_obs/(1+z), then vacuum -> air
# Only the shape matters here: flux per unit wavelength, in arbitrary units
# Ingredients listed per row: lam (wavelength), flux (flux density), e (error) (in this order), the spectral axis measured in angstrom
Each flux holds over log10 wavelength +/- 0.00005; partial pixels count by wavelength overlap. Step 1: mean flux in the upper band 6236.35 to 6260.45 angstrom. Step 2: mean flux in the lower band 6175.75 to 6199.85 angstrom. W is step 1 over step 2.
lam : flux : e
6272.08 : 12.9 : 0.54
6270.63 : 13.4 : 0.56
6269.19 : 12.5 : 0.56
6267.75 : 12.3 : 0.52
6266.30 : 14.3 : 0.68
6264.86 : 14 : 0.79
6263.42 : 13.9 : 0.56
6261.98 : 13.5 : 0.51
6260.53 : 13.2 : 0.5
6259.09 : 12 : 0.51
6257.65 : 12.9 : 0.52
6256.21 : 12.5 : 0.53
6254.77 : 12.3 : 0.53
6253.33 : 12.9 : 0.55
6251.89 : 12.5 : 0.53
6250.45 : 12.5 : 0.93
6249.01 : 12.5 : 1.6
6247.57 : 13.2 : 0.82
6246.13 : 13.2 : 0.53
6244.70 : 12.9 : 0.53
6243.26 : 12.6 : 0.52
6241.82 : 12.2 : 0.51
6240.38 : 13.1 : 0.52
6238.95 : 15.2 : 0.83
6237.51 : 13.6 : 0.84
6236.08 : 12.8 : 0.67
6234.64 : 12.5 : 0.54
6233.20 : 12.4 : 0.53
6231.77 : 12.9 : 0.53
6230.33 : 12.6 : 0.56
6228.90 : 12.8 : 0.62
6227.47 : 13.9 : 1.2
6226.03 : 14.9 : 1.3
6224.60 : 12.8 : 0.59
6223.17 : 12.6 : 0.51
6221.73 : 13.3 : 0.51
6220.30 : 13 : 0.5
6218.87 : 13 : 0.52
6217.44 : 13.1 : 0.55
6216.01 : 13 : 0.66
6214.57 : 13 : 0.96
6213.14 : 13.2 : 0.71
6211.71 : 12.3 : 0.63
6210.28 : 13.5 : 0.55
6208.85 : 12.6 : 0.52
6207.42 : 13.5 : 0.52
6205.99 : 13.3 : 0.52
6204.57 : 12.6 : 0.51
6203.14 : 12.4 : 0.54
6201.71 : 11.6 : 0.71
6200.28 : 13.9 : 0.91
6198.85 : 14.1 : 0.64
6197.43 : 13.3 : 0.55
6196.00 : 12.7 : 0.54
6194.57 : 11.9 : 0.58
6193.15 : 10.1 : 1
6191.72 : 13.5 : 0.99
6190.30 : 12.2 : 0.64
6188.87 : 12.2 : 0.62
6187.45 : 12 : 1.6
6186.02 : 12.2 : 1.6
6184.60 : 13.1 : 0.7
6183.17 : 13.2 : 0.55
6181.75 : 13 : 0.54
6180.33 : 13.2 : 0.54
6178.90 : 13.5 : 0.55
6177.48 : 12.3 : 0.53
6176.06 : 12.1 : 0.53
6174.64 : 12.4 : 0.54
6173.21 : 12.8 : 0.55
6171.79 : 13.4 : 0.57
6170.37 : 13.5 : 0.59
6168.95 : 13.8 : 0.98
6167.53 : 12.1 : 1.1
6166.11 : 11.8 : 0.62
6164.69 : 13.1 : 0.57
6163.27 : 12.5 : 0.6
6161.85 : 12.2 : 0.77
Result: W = 1.02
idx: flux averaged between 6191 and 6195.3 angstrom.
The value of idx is 11.8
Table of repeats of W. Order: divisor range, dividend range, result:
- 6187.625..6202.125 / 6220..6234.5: 1.04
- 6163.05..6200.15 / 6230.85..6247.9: 1.03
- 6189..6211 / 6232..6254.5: 1.02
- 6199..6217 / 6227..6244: 1.01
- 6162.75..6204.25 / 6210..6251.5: 1.03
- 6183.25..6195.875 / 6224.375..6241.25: 1.09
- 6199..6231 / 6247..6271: 0.99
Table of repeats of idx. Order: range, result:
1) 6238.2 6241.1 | 14.2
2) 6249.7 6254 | 12.6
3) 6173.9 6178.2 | 12.3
